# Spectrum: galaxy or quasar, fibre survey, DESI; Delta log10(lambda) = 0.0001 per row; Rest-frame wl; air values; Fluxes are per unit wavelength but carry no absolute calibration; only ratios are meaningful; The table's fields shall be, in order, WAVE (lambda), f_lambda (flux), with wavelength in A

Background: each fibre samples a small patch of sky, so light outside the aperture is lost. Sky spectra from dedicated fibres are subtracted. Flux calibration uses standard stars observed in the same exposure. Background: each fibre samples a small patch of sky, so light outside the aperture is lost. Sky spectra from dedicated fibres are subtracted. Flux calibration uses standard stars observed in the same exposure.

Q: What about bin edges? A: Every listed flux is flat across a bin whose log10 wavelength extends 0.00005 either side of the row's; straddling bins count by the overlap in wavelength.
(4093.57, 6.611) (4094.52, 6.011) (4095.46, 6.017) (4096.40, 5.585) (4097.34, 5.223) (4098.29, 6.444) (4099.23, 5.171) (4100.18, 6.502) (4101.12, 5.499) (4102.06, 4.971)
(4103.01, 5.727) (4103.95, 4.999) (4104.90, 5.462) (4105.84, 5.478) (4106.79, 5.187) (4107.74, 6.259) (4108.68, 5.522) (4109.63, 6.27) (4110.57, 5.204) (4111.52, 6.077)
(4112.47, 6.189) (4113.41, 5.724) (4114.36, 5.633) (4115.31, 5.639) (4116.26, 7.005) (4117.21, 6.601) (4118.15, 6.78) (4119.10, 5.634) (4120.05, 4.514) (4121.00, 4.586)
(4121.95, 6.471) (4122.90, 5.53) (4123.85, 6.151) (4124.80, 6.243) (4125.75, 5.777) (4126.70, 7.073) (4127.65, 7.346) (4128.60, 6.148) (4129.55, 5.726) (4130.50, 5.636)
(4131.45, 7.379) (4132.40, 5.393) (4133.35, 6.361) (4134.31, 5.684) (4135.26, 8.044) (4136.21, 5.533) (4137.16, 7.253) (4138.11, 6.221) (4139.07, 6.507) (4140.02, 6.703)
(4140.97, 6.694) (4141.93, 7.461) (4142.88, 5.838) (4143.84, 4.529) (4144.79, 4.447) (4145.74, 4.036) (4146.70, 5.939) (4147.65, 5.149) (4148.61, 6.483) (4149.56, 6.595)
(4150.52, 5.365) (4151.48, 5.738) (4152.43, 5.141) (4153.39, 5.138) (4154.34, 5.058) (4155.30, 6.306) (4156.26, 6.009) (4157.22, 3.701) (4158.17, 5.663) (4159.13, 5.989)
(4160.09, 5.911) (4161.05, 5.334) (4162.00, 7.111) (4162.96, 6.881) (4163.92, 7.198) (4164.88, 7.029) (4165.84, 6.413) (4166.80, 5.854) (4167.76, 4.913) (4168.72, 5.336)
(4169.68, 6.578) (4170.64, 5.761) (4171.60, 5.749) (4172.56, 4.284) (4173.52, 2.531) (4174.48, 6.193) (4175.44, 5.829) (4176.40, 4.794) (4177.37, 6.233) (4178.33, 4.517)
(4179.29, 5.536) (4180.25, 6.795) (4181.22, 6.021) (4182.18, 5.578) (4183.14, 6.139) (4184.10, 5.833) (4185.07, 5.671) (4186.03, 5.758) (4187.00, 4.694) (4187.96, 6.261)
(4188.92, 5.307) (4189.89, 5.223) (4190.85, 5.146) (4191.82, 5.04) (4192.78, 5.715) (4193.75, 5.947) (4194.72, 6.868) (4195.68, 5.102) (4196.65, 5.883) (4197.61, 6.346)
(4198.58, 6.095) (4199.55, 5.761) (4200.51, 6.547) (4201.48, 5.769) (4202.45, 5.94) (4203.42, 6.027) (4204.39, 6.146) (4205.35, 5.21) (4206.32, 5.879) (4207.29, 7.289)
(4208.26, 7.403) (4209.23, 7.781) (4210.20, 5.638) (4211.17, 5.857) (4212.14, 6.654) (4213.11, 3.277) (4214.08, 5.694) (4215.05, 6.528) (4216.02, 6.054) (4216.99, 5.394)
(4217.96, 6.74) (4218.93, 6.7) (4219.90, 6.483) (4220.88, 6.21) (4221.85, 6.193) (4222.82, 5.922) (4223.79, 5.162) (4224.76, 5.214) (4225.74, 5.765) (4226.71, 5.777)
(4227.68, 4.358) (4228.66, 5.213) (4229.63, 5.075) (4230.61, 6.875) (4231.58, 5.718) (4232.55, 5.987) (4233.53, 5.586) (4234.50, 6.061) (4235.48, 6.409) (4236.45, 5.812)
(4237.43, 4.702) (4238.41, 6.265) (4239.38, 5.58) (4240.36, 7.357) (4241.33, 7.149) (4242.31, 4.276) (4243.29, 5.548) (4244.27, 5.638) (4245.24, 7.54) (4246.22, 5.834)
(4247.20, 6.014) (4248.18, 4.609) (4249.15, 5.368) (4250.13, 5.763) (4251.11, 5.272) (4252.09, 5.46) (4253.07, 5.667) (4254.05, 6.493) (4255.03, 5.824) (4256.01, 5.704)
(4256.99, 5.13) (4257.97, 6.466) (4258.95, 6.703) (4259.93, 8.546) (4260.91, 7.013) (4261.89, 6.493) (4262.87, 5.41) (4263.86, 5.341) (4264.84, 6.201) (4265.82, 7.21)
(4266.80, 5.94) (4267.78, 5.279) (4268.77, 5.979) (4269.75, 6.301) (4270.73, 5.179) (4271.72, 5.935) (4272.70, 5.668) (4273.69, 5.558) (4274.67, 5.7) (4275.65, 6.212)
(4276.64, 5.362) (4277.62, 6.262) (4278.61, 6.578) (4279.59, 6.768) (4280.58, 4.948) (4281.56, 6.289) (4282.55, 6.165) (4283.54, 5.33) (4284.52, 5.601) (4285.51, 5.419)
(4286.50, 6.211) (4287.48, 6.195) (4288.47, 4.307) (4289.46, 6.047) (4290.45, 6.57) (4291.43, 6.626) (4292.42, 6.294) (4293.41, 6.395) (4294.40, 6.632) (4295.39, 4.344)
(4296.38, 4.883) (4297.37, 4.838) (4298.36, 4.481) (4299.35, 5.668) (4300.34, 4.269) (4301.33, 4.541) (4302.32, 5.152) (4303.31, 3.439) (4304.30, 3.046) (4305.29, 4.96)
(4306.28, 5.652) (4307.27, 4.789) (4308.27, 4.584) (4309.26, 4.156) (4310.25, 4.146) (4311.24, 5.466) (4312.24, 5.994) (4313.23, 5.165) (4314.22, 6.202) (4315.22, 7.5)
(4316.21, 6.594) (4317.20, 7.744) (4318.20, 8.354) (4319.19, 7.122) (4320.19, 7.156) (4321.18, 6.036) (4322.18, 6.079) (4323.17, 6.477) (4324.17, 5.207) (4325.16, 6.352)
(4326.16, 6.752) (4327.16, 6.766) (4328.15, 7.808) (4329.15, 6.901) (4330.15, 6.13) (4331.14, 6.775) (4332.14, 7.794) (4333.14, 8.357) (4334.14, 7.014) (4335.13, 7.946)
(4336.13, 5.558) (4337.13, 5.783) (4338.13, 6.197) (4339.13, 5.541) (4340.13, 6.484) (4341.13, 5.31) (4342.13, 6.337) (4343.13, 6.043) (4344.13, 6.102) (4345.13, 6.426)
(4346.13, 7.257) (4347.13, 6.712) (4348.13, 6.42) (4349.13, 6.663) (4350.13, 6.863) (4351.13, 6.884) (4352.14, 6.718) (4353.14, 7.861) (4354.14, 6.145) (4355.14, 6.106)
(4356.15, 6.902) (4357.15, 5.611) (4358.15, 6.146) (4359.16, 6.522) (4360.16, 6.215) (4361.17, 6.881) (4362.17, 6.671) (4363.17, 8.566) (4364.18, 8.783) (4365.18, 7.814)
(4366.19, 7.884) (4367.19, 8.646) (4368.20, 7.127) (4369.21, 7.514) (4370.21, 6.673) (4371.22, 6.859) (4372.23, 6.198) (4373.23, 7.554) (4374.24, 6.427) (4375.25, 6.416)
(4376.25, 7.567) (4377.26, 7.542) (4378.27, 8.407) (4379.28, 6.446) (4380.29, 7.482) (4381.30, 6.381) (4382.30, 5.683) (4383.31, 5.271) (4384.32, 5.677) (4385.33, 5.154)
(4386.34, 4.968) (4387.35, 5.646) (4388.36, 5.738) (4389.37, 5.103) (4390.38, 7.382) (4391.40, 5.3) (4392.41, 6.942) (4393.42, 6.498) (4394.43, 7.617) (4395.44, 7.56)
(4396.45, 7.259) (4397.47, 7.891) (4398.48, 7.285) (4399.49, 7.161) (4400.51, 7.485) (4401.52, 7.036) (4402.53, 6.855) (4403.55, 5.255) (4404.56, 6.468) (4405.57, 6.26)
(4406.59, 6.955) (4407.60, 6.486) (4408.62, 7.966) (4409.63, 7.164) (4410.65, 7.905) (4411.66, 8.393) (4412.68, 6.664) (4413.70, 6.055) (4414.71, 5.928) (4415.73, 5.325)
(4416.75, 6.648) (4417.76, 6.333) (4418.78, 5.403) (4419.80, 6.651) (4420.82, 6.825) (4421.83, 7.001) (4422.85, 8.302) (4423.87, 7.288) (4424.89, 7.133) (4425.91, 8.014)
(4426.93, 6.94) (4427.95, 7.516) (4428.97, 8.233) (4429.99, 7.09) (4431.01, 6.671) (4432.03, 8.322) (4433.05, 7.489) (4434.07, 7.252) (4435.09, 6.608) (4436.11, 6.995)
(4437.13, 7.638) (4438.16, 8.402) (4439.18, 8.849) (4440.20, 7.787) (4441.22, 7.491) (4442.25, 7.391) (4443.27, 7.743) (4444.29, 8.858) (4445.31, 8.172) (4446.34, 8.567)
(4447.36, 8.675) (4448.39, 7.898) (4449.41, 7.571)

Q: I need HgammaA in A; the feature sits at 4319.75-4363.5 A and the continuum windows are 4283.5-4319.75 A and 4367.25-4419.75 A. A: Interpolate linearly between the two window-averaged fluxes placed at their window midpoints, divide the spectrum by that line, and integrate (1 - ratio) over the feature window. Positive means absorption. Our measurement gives -4.1 A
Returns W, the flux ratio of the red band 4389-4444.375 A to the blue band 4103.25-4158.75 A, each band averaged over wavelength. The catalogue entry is 1.21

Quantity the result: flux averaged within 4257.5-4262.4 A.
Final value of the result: 7.05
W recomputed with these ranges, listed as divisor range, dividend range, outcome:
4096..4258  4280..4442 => 1.12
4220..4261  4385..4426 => 1.14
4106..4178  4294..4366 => 1.06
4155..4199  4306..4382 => 1.16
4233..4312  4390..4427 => 1.22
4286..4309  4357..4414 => 1.32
